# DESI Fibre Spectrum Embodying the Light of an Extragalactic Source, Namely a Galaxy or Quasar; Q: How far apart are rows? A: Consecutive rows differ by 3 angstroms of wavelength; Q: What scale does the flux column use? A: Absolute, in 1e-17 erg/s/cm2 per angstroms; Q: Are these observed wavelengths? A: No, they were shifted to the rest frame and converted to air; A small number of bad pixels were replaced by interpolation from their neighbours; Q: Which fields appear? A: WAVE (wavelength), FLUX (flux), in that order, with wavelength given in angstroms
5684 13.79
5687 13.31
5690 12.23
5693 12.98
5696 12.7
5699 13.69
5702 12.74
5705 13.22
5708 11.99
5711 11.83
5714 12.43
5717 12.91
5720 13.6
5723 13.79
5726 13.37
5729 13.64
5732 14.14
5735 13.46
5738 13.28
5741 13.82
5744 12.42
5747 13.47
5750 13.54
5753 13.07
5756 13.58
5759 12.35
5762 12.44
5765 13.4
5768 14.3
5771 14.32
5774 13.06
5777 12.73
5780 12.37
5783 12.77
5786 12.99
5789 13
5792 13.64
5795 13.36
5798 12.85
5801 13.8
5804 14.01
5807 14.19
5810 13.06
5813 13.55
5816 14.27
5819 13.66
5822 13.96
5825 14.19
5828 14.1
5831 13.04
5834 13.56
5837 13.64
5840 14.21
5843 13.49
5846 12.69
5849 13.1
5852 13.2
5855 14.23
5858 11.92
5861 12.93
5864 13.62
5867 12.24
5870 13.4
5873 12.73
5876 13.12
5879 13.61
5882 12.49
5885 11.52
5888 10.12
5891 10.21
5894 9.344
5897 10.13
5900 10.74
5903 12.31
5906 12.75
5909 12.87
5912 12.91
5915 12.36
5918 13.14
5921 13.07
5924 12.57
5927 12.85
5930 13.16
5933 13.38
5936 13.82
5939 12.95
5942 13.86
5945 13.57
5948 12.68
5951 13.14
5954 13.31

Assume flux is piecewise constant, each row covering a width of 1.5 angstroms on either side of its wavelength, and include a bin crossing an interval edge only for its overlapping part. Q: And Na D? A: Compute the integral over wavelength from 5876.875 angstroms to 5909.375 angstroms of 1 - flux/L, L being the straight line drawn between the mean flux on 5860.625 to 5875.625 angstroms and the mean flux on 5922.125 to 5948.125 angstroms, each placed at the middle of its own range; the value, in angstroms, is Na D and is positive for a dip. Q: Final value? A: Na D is 4.1 angstroms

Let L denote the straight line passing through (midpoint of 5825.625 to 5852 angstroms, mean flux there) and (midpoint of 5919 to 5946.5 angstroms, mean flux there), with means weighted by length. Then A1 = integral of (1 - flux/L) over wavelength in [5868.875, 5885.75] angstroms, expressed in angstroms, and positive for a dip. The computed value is 0.7 angstroms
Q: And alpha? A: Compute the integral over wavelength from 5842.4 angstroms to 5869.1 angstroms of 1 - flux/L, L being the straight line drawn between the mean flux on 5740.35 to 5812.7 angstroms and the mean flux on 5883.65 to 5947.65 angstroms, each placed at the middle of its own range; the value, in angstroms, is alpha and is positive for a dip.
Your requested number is -0.70 angstroms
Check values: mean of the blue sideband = 13.3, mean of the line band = 13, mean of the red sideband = 12.3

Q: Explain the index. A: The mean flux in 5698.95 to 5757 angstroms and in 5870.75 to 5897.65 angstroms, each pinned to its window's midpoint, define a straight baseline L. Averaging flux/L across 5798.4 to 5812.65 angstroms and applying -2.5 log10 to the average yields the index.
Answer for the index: -0.11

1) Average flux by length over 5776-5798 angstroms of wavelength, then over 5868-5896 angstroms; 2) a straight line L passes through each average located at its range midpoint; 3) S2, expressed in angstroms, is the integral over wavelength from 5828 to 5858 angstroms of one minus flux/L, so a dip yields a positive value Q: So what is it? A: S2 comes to -2.7 angstroms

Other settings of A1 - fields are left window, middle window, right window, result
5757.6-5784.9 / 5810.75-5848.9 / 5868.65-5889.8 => -2.9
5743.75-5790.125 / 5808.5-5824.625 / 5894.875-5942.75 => -1.0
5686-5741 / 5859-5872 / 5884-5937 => -0.7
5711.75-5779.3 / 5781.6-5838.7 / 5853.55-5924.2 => -3.3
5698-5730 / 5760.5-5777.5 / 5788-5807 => -0.1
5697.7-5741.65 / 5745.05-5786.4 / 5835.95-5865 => 0.2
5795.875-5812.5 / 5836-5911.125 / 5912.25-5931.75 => 4.2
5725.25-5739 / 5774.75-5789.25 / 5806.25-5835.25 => 1.0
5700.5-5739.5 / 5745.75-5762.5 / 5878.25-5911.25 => -0.4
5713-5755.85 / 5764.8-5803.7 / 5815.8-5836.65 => 0.9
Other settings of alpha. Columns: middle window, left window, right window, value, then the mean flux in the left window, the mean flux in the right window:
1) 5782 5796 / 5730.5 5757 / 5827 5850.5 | 0.3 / 13.4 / 13.5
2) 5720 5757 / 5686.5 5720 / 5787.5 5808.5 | -1.2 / 12.8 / 13.5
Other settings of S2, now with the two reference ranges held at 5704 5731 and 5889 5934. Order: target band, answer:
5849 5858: -0.70 angstroms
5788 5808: -1.48 angstroms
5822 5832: -1.09 angstroms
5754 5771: -0.70 angstroms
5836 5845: -0.95 angstroms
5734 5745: -0.33 angstroms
